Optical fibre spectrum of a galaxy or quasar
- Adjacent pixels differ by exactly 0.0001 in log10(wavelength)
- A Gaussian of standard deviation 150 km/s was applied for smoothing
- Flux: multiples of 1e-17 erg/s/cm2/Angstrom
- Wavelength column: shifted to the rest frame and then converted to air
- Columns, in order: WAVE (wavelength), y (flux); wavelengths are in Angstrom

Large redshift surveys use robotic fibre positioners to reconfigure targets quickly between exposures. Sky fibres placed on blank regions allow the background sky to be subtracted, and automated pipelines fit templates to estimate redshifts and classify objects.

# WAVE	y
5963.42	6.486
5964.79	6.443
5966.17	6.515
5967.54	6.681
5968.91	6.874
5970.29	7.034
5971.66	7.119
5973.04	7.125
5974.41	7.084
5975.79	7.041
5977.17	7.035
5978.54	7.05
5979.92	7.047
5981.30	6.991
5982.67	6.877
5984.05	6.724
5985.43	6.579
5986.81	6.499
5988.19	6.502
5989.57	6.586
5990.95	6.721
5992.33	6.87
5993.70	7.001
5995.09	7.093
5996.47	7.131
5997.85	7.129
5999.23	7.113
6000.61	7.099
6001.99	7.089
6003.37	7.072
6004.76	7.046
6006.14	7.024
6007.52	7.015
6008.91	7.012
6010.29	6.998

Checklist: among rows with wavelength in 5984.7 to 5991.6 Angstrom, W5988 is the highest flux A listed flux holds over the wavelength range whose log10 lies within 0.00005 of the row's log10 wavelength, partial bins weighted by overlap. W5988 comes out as 6.721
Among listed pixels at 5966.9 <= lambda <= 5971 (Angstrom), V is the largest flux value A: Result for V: 7.034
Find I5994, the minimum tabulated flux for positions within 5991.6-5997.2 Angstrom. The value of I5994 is 6.87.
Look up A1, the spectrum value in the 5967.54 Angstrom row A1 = 6.681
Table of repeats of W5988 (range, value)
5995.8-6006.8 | 7.131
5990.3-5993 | 6.87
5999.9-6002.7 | 7.099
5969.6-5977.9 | 7.125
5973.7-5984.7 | 7.084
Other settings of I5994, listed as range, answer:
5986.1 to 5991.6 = 6.499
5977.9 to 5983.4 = 6.877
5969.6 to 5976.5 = 7.034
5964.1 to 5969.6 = 6.443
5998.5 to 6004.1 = 7.072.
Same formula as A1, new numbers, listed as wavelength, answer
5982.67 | 6.877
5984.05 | 6.724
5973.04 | 7.125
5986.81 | 6.499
